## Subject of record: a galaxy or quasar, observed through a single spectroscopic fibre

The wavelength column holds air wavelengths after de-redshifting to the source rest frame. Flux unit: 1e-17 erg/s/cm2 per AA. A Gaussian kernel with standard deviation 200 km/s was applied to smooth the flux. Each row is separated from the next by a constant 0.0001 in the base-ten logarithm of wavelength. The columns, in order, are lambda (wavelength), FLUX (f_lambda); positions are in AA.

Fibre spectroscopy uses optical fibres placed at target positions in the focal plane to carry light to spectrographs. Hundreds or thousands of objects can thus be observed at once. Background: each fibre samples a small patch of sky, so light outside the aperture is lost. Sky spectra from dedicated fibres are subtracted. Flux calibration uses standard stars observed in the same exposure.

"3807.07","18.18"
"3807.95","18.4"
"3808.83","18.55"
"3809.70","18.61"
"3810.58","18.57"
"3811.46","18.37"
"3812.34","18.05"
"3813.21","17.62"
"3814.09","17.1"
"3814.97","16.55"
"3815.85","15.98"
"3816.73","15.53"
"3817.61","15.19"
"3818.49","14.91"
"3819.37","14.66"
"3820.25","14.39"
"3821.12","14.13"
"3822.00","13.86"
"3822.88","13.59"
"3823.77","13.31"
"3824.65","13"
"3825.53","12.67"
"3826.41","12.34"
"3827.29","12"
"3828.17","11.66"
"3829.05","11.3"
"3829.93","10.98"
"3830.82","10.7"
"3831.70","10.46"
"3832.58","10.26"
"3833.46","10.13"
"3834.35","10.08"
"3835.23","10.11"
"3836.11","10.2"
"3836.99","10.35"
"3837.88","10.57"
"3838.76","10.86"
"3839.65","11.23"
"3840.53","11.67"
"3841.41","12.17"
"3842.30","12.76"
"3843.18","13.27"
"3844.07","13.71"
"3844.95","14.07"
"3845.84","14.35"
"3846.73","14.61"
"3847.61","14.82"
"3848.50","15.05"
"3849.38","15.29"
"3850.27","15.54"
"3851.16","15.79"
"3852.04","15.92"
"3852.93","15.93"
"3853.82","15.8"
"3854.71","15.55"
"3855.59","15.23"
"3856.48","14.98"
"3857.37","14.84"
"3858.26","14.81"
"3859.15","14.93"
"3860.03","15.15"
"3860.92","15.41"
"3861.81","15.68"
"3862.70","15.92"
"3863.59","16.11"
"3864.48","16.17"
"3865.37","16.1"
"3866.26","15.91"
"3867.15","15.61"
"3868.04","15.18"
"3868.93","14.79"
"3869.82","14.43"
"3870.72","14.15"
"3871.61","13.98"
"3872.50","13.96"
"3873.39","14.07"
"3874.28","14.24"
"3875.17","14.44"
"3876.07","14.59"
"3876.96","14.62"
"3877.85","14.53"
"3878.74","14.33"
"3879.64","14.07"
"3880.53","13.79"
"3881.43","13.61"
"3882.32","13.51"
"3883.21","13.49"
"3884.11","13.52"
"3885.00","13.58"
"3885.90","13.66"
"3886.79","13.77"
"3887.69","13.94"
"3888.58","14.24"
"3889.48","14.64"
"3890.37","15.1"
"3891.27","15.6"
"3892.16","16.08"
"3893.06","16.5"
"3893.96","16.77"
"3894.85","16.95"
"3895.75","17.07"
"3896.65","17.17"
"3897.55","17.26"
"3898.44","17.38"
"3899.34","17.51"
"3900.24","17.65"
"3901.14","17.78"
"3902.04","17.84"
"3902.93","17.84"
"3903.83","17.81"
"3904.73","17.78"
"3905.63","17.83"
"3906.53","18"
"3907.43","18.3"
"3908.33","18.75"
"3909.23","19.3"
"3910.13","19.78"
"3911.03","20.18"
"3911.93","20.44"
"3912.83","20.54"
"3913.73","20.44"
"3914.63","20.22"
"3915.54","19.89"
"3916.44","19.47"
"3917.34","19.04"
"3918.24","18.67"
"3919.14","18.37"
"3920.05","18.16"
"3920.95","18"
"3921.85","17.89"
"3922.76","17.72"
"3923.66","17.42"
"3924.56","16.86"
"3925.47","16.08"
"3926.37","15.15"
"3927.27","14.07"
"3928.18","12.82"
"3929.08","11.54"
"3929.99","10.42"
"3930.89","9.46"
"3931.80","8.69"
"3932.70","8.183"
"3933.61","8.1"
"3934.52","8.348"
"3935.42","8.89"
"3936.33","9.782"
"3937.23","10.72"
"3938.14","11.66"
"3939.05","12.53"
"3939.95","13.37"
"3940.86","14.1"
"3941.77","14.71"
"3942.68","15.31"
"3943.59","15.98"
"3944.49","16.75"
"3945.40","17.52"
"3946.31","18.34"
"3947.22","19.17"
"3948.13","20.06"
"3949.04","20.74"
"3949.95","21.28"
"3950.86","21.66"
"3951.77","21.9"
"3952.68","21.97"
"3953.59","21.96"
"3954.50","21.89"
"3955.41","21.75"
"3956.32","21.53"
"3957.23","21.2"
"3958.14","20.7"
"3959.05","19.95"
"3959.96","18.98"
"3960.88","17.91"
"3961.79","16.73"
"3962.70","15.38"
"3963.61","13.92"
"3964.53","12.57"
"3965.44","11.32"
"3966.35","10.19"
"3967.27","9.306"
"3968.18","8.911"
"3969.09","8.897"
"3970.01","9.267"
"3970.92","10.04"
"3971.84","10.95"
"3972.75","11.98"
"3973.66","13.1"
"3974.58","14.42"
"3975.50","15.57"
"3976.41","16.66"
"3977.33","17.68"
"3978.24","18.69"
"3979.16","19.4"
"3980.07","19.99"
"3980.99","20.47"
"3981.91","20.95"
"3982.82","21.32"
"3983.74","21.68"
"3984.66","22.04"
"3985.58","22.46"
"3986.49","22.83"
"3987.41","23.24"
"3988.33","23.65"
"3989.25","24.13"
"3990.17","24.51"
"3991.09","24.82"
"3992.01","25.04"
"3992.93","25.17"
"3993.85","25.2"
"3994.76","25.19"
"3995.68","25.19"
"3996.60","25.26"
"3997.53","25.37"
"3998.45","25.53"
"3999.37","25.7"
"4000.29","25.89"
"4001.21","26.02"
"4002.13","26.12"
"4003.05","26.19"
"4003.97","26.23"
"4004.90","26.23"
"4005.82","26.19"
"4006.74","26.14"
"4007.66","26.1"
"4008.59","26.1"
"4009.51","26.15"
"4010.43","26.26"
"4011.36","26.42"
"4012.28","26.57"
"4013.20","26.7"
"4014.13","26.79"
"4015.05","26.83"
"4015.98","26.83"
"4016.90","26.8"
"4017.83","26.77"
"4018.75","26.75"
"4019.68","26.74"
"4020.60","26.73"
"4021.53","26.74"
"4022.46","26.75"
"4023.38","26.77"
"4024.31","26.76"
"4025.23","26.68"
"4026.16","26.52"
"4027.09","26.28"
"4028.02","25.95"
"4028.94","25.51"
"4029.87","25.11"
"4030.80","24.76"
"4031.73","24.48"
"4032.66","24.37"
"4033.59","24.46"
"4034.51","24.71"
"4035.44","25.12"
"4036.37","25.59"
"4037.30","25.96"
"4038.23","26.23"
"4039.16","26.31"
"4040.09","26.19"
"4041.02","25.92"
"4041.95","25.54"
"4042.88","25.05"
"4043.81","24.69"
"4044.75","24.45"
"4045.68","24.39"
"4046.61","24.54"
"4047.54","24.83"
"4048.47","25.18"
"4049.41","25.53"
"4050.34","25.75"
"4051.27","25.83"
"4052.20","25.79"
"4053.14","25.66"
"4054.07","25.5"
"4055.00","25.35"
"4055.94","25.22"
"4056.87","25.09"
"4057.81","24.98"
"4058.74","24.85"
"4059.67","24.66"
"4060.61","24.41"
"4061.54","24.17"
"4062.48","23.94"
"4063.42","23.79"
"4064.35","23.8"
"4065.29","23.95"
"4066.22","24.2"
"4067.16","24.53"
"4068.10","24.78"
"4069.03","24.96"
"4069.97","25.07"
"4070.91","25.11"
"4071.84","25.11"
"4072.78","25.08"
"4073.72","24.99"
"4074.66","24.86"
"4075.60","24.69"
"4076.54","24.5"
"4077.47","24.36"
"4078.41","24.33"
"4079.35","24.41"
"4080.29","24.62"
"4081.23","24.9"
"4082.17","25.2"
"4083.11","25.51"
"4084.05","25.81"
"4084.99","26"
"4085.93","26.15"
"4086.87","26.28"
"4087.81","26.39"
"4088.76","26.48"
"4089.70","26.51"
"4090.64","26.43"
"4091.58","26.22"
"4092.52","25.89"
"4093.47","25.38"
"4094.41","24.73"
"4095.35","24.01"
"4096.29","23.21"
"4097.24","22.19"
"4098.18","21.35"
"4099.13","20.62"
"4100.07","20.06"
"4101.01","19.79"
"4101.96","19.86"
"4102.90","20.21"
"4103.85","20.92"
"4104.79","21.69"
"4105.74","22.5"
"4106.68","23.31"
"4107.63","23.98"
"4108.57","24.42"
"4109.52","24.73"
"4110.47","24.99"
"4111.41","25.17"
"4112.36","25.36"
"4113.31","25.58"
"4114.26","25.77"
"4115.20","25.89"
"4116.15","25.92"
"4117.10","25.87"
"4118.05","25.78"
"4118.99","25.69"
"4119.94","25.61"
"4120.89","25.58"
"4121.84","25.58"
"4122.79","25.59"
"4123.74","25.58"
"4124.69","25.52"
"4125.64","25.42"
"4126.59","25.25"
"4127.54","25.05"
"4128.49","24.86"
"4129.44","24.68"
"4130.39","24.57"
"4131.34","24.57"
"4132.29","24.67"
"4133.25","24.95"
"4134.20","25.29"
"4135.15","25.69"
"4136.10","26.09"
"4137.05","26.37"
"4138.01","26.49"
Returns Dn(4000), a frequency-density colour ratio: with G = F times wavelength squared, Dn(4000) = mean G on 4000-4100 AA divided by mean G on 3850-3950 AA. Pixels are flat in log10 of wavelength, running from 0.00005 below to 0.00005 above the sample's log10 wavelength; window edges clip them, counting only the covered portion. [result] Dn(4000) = 1.7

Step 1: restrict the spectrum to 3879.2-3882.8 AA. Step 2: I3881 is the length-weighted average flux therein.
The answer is 13.8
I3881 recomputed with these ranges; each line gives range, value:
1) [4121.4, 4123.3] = 25.6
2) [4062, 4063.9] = 23.8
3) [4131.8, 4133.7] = 24.7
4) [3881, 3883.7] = 13.5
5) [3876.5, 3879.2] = 14.5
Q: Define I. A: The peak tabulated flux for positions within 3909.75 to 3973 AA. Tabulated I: 21.97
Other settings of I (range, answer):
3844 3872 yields 16.17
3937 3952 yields 21.9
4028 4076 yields 26.31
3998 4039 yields 26.83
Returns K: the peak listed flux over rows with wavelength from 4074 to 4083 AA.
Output 25.2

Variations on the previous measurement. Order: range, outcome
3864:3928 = 20.54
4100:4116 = 25.89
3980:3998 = 25.37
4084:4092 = 26.51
